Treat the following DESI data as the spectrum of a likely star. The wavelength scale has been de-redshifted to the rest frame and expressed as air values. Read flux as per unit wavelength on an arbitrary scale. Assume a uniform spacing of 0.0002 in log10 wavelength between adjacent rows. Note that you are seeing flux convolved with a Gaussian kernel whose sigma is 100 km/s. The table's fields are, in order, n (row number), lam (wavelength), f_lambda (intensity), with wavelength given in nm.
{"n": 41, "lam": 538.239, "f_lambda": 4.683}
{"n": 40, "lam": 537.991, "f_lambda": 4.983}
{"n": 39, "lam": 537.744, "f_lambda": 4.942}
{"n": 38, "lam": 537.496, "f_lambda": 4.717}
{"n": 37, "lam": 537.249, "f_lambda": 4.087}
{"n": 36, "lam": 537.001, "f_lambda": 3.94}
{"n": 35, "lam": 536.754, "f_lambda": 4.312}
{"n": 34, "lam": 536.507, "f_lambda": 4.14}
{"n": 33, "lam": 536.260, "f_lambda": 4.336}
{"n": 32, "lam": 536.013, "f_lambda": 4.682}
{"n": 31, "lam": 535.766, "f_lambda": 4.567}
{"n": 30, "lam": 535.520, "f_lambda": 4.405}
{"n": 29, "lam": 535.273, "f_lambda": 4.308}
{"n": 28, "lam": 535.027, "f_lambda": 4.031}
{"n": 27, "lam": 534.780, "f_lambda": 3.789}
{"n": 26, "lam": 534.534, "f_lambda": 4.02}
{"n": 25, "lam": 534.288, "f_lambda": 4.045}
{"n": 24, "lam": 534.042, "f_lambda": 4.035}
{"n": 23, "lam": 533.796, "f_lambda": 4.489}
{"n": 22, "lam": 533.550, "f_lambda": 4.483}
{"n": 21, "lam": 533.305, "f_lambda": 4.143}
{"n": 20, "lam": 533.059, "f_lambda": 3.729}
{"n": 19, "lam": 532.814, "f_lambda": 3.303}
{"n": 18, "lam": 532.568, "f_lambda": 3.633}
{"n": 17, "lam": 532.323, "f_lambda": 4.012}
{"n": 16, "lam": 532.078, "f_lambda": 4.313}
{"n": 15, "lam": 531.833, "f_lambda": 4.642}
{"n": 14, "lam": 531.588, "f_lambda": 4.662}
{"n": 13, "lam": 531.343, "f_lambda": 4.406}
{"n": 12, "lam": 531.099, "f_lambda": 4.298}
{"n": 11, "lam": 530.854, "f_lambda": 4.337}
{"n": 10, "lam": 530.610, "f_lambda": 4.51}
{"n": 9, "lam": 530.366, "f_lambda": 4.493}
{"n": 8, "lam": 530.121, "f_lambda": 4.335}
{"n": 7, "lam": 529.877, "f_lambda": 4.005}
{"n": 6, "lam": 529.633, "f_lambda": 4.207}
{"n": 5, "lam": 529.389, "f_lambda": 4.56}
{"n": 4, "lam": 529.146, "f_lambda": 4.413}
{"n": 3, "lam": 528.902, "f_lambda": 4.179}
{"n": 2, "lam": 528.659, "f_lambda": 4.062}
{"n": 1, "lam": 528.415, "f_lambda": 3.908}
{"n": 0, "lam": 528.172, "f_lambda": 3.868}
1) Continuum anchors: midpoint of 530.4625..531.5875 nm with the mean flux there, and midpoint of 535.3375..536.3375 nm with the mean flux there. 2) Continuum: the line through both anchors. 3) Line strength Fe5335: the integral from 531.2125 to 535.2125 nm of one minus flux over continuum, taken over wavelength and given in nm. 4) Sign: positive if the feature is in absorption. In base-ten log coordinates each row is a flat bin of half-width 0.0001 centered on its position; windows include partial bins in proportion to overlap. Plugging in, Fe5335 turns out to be 0.31 nm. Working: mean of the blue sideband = 4.42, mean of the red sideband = 4.49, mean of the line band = 4.11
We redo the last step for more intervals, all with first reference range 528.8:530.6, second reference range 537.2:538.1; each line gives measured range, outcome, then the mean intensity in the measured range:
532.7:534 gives 0.14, 4.04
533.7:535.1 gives 0.15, 4.06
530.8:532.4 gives 0.01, 4.39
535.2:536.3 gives 0.04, 4.48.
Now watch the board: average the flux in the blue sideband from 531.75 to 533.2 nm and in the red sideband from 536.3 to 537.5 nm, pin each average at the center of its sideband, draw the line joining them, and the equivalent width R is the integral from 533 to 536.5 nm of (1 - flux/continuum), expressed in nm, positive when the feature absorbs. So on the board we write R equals -0.139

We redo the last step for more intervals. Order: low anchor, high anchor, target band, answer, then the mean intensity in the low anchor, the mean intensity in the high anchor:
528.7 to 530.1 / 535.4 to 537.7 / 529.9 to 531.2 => -0.025 nm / 4.27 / 4.37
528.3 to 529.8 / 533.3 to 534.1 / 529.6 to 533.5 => 0.076 nm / 4.22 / 4.33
